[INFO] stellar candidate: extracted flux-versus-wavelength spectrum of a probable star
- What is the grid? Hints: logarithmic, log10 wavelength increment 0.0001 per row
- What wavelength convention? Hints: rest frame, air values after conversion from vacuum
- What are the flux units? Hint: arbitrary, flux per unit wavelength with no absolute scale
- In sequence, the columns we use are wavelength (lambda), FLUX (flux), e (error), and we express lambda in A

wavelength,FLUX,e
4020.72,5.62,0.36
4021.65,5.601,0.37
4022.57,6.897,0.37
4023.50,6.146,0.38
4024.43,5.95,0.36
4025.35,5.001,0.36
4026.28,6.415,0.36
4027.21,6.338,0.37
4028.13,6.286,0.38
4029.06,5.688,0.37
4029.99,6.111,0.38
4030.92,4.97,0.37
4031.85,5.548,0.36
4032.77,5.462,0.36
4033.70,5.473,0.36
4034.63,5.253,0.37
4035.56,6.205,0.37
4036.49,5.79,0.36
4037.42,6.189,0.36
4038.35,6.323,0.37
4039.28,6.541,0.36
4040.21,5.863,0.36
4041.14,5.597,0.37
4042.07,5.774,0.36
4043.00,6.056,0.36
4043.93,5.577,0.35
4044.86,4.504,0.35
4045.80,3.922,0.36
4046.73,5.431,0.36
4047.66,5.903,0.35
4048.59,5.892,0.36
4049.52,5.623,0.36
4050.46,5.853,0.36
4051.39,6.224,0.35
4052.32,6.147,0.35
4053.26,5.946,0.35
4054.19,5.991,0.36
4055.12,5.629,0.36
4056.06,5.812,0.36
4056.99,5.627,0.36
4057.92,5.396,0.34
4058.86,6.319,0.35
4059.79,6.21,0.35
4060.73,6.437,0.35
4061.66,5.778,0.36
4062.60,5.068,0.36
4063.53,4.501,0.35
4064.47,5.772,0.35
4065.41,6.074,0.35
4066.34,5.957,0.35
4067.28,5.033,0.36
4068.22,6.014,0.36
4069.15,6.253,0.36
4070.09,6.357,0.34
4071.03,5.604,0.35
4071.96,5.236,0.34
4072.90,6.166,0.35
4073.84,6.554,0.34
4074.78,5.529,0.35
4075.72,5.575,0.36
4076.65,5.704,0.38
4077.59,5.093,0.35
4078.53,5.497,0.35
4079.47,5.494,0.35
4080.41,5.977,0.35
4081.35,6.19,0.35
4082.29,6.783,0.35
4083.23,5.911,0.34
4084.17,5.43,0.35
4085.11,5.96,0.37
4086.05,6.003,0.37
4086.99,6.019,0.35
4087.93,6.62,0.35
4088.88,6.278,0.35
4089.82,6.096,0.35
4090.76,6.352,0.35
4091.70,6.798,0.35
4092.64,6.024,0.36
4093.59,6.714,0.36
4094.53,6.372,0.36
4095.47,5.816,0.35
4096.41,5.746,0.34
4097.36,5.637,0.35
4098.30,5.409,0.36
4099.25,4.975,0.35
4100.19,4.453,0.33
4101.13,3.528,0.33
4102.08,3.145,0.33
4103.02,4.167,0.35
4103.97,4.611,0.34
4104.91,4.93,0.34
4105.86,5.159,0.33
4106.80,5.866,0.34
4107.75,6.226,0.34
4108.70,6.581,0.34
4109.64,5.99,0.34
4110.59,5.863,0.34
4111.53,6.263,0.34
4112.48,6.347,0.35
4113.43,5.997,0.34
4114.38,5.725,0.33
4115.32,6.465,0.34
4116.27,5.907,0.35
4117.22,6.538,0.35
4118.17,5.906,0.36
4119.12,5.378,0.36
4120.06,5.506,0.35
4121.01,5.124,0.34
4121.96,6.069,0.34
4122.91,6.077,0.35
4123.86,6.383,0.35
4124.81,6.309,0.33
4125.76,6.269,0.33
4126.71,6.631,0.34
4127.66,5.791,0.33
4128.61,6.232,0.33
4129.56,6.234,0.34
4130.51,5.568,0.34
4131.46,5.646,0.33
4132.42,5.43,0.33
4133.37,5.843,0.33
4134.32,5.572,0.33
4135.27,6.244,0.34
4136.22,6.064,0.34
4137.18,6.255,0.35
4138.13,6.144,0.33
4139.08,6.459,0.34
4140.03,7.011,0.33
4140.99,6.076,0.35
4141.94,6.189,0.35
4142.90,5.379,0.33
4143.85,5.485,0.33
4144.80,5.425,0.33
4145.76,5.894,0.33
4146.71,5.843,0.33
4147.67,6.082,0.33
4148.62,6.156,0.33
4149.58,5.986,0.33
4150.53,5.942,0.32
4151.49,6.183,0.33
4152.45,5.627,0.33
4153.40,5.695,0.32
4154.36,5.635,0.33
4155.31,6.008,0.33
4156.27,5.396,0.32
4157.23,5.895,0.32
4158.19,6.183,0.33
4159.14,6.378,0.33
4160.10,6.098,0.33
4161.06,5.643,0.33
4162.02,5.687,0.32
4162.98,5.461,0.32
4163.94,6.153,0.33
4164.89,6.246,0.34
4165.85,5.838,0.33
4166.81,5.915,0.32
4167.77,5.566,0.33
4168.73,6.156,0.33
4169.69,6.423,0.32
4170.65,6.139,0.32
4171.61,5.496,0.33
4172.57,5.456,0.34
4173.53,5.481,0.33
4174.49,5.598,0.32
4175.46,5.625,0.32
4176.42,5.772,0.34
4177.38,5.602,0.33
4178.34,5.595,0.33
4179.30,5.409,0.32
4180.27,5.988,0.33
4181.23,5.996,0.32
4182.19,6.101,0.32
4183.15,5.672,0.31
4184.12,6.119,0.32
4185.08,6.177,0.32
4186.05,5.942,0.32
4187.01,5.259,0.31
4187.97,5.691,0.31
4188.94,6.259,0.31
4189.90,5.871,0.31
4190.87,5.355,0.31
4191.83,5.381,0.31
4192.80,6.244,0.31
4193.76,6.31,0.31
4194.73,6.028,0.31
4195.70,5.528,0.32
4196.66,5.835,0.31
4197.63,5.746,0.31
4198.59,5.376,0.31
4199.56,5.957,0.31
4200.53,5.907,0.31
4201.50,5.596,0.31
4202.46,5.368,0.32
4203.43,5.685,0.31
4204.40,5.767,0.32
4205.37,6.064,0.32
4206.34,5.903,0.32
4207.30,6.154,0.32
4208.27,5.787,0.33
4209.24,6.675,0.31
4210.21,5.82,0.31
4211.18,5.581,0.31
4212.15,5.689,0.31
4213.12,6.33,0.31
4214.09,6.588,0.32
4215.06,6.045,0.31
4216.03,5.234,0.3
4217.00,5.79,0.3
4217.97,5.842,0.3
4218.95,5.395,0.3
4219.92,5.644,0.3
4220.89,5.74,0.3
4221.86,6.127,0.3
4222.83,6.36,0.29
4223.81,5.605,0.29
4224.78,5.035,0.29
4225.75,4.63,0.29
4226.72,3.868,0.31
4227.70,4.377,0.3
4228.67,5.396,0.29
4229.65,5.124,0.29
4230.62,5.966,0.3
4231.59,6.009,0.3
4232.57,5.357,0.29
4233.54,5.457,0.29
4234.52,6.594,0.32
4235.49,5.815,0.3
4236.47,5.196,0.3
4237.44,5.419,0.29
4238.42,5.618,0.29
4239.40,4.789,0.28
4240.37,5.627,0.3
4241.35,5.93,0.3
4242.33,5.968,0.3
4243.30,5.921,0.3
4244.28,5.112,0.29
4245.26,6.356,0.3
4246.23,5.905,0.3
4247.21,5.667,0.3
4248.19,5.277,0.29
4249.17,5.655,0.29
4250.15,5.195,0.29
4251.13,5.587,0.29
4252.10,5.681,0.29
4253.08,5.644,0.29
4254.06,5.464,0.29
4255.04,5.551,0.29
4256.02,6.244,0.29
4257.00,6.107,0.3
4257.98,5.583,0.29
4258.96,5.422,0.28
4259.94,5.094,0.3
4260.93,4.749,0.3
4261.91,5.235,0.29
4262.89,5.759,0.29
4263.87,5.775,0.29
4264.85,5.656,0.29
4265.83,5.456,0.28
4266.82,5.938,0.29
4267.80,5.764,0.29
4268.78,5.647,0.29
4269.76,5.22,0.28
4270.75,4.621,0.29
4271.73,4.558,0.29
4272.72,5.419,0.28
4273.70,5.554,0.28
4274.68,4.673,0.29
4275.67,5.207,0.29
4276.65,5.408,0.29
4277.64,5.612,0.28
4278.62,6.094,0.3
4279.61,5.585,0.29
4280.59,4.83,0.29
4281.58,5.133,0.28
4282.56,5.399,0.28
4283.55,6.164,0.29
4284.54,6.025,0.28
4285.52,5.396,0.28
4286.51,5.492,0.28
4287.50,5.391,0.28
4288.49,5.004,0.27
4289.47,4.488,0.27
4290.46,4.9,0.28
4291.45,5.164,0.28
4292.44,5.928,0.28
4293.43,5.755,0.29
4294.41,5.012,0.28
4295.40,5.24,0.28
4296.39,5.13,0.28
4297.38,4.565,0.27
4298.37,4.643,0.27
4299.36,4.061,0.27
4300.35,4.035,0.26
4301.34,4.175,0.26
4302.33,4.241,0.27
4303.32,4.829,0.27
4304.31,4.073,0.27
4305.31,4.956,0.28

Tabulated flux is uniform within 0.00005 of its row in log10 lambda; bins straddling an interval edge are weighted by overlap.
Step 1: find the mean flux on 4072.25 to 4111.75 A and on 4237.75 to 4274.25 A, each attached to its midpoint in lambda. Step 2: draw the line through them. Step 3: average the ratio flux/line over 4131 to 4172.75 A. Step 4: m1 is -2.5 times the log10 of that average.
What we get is -0.05 mag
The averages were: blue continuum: 5.7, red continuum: 5.53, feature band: 5.92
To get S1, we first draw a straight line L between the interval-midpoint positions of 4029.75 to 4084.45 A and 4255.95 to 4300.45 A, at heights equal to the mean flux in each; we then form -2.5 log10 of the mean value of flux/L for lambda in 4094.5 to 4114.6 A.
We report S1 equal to 0.05 mag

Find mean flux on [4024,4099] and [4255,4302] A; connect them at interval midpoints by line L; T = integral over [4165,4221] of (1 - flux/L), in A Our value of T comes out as -3.31 A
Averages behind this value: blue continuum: 5.83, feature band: 5.82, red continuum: 5.28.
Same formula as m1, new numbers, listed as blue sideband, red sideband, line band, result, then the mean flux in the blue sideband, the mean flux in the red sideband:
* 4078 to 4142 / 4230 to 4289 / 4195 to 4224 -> -0.04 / 5.85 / 5.53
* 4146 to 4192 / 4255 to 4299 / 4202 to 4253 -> -0.01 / 5.84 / 5.36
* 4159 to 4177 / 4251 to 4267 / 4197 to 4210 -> -0.02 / 5.84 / 5.58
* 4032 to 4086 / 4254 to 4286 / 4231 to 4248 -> -0.03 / 5.76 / 5.47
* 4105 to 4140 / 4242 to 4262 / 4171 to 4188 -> 0.02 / 6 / 5.6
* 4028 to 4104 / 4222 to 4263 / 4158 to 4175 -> -0.05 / 5.71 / 5.51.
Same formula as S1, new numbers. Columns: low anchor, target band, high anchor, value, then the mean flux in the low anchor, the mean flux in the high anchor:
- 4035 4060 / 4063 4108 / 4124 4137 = 0.043 mag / 5.78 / 6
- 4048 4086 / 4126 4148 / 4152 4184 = -0.030 mag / 5.82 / 5.82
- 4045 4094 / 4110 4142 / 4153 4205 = -0.039 mag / 5.85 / 5.81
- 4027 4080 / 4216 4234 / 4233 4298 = 0.019 mag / 5.74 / 5.46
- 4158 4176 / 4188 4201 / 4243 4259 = -0.004 mag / 5.87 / 5.67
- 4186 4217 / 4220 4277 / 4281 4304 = -0.012 mag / 5.84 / 5.04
